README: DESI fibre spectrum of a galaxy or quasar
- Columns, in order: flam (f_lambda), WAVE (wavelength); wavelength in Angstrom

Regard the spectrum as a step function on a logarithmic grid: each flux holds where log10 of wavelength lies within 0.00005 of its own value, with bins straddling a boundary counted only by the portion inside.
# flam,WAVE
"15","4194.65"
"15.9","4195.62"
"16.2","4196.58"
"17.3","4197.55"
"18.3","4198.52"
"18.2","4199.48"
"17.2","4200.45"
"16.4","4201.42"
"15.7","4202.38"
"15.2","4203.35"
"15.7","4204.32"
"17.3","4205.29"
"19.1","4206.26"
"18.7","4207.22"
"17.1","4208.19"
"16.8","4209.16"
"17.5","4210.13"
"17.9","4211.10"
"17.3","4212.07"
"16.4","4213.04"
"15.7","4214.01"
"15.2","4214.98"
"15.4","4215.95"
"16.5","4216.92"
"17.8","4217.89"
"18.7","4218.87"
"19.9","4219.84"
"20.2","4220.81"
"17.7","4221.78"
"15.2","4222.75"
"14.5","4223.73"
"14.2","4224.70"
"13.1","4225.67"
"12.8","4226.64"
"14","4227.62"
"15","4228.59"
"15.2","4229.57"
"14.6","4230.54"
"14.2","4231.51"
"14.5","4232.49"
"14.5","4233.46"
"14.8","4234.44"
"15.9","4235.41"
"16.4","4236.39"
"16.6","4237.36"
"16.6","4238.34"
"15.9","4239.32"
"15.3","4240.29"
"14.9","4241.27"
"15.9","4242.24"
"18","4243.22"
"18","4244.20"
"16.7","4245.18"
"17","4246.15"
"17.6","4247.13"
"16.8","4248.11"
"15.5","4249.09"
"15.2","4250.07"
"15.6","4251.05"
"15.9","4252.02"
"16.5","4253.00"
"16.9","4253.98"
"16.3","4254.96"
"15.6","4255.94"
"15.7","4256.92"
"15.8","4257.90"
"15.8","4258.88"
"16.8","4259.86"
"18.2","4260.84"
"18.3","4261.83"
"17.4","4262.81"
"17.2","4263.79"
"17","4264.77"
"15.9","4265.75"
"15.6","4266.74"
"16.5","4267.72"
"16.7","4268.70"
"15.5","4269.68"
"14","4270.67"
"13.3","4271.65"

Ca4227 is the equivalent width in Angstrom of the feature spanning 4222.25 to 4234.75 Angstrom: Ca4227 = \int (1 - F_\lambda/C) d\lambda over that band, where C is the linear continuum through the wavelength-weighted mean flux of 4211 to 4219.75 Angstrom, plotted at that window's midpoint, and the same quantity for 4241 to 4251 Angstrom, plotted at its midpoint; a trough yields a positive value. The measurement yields 1.8 Angstrom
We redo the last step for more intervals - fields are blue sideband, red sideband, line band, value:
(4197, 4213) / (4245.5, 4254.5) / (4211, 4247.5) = 1.6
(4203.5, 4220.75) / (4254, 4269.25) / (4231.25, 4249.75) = 0.9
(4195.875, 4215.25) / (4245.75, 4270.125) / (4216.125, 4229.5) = 0.6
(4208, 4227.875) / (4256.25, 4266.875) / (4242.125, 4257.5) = 0.1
